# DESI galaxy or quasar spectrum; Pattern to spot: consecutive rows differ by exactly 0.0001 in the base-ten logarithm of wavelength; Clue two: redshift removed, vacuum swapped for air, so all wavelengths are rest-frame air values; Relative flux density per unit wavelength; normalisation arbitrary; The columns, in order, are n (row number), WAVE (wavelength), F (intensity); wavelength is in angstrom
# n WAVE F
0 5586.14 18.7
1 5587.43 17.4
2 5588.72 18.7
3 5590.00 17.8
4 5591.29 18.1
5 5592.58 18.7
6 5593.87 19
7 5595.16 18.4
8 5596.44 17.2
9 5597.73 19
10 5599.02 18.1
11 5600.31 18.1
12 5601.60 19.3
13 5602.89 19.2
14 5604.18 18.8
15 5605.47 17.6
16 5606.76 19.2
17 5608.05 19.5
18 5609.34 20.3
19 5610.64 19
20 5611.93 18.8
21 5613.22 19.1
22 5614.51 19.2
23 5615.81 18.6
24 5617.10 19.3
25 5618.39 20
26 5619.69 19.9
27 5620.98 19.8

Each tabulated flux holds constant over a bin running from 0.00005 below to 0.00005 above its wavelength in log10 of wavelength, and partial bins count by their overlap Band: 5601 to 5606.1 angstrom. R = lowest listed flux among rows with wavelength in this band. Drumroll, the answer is 17.6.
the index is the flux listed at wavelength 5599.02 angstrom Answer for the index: 18.1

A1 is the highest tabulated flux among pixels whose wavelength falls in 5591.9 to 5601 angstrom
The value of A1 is 19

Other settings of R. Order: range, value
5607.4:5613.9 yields 18.8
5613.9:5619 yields 18.6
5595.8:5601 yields 17.2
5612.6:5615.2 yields 19.1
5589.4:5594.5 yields 17.8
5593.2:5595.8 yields 18.4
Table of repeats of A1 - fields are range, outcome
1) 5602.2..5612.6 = 20.3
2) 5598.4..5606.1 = 19.3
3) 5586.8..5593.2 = 18.7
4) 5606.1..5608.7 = 19.5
